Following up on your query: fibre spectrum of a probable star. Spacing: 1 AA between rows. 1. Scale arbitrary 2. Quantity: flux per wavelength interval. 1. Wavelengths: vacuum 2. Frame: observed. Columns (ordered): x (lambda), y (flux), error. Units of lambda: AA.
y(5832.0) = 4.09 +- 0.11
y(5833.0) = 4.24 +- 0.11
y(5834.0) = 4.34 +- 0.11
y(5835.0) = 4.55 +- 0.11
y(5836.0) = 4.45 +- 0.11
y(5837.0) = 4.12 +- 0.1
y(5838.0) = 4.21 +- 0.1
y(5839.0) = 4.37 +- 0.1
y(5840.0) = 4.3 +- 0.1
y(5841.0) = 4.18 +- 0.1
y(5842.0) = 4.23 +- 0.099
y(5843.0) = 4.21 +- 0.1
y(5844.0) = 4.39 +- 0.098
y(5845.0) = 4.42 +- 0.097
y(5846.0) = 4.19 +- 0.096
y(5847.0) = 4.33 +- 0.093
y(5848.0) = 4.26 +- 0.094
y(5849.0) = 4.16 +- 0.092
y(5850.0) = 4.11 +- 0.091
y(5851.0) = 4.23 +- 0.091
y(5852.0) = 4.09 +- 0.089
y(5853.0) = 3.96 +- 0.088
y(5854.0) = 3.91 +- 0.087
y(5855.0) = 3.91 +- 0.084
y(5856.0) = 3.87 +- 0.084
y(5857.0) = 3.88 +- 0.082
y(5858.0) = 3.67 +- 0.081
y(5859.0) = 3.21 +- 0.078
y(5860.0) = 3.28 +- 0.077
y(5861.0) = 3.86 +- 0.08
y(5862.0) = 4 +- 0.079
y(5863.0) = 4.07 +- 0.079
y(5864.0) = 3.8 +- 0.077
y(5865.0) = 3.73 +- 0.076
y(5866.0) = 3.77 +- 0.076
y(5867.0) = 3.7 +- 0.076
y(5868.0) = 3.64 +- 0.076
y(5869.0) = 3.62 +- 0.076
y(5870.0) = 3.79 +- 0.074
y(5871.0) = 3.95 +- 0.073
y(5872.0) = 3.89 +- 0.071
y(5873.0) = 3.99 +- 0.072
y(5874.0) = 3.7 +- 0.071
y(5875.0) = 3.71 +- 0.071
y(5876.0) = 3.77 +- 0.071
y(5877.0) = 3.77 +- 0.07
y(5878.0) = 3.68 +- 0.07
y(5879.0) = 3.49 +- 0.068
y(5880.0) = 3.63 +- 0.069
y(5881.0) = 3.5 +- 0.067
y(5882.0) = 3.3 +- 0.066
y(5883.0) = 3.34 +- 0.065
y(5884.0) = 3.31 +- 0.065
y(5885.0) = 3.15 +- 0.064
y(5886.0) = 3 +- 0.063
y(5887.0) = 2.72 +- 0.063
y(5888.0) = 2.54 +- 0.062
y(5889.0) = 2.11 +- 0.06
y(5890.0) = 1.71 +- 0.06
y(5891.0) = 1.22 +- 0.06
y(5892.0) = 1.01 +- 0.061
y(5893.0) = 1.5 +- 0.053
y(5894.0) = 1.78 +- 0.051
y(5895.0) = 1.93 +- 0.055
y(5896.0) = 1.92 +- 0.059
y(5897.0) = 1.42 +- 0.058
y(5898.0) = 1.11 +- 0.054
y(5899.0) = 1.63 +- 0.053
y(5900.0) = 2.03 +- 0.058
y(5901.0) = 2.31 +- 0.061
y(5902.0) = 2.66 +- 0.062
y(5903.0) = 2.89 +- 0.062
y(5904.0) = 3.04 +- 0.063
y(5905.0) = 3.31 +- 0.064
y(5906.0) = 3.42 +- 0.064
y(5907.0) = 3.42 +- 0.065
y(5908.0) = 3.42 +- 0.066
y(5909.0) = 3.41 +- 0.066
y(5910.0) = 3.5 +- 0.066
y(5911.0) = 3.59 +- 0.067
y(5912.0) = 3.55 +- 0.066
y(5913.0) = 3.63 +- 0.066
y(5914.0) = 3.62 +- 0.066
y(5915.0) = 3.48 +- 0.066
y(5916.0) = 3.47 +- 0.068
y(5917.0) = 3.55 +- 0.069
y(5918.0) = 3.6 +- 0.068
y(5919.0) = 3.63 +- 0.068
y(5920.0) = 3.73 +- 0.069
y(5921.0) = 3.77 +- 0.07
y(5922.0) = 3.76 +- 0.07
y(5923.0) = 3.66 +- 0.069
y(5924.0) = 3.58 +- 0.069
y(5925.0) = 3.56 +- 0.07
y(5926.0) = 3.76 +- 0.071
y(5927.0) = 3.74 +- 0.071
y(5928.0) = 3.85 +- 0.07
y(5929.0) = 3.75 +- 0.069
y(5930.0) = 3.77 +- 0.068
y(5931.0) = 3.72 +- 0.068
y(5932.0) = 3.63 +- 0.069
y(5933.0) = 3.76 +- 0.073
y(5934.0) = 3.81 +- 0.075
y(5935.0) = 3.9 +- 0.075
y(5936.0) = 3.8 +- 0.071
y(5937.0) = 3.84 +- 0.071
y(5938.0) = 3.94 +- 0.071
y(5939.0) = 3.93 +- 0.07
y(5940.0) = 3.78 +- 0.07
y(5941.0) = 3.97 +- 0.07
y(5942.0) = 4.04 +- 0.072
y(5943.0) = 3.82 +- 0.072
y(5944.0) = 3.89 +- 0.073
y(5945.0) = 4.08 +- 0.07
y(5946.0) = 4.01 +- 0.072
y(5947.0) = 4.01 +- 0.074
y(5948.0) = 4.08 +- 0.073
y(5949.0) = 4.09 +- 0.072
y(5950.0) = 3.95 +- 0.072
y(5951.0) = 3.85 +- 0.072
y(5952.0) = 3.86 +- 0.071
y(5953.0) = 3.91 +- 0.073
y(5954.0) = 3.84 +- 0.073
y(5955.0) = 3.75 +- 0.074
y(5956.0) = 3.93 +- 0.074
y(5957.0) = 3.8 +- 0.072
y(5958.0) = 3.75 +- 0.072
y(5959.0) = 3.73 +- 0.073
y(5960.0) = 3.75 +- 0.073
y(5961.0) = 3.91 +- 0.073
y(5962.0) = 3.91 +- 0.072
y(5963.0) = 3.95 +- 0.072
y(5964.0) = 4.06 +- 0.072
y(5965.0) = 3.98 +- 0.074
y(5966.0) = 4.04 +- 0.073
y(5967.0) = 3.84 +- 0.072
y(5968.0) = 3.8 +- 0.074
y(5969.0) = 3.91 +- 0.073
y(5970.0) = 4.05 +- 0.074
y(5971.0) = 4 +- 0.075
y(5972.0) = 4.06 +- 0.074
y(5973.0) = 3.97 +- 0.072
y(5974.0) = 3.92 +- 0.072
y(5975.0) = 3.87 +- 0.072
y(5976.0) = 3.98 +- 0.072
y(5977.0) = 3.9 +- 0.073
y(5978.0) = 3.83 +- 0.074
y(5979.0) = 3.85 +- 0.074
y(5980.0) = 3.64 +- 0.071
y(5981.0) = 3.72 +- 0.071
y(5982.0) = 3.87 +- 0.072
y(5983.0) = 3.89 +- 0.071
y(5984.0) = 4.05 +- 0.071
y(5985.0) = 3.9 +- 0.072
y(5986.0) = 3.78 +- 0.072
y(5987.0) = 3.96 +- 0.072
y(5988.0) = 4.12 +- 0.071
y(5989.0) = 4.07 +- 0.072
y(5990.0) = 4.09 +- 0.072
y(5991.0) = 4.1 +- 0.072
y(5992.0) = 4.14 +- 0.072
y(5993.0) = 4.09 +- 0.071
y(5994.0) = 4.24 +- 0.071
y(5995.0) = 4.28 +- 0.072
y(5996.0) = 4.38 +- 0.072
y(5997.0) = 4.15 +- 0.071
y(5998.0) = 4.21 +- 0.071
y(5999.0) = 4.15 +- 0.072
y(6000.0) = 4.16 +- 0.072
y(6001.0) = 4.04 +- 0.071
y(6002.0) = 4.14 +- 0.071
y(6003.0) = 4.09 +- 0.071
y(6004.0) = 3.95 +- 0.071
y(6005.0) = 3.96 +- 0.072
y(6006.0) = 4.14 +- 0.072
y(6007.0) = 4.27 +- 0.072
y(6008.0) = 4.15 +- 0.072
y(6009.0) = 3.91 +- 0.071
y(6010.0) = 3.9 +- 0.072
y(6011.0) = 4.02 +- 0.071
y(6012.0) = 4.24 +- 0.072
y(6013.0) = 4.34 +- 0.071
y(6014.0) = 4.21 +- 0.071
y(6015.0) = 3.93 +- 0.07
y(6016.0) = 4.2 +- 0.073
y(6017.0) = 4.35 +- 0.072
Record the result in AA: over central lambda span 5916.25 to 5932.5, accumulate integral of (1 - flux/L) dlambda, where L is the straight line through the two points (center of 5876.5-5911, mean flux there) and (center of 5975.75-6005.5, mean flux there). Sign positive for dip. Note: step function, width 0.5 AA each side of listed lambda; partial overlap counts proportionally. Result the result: -3.1 AA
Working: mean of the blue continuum 2.67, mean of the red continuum 4.02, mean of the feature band 3.69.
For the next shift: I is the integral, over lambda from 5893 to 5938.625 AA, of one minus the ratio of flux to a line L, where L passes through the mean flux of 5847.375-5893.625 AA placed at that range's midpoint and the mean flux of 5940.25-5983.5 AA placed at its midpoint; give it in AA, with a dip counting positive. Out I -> 5.5 AA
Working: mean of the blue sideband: 3.44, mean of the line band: 3.24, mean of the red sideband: 3.91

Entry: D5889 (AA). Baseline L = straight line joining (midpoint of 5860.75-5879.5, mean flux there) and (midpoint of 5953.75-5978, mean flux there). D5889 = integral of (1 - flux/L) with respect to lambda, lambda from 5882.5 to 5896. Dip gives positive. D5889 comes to 5.5 AA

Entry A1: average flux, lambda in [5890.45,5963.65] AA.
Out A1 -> 3.4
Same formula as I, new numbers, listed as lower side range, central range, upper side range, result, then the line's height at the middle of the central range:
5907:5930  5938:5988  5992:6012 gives -0.34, 3.89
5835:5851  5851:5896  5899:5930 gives 7.15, 3.9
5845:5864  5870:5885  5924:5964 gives 1.13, 3.93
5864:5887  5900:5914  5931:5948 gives 1.98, 3.74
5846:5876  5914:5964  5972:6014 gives 2.01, 3.97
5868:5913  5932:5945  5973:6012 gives -1.63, 3.44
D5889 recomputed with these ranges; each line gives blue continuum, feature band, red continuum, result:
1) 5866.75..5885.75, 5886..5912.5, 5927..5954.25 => 9.1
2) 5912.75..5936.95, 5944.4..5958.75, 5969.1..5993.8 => -0.4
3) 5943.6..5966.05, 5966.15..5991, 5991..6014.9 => 0.6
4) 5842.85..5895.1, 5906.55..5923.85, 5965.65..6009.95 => 0.5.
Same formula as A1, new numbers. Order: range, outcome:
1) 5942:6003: 3.97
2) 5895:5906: 2.27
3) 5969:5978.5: 3.95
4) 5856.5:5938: 3.27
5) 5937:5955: 3.94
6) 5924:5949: 3.85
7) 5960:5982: 3.91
